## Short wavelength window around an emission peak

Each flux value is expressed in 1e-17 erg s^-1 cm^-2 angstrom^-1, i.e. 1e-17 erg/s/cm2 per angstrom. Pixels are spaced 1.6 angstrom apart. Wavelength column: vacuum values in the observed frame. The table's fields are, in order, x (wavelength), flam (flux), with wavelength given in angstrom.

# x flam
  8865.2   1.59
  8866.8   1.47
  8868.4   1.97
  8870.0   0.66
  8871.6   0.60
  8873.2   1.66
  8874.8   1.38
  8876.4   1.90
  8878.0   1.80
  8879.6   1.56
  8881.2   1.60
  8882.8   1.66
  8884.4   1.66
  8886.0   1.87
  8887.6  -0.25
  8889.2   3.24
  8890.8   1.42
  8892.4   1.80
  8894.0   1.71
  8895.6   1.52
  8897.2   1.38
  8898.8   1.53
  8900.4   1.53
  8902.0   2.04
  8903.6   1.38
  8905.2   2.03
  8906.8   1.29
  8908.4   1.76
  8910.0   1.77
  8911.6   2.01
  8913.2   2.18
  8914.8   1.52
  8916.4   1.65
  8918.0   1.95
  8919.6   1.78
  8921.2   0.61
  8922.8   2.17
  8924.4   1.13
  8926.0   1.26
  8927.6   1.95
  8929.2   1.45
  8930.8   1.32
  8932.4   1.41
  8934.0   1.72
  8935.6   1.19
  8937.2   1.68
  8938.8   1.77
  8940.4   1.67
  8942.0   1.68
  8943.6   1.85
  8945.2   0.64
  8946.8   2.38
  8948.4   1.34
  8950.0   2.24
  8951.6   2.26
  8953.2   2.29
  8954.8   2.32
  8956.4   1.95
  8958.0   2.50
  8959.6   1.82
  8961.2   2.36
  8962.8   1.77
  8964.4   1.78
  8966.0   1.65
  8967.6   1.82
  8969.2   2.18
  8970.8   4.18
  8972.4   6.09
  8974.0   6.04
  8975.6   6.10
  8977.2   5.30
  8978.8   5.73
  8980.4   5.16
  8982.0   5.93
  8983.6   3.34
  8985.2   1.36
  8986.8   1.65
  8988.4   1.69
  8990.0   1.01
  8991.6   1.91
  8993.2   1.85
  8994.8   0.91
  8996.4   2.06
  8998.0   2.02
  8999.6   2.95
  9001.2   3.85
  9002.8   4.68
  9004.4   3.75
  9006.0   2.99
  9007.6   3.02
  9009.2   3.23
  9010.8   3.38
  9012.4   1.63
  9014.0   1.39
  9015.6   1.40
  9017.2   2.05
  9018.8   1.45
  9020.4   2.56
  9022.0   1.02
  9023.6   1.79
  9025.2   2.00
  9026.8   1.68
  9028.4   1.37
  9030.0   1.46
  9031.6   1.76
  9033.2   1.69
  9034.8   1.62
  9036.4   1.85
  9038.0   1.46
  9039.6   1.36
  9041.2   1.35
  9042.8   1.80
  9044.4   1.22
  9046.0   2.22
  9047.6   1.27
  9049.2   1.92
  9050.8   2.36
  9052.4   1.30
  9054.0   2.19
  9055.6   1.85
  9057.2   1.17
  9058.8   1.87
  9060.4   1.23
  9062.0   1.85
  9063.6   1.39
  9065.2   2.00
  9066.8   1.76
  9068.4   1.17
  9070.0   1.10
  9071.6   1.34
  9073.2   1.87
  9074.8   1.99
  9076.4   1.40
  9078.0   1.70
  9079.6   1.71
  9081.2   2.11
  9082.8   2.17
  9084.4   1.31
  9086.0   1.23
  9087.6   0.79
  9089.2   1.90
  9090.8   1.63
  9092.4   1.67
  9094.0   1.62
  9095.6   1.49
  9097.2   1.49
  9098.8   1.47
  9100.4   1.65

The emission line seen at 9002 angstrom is [N II]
